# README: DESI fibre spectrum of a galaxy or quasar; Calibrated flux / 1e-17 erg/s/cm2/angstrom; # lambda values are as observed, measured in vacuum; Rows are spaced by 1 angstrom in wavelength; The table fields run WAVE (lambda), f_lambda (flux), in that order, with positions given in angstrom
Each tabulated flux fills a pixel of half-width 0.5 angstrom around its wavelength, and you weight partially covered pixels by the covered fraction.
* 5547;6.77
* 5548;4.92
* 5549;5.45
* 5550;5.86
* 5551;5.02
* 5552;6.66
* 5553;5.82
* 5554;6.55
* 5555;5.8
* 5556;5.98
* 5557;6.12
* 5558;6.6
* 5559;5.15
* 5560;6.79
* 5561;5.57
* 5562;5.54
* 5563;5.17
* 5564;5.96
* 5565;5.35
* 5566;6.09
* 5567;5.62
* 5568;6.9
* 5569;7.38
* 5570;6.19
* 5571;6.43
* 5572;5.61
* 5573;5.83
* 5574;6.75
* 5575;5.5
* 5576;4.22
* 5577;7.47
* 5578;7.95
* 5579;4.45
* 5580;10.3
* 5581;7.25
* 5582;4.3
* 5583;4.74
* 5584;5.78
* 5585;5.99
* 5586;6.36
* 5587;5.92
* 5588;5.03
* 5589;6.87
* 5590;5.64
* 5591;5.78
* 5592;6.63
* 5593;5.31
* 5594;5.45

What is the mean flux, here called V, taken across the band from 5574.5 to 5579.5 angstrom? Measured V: 5.92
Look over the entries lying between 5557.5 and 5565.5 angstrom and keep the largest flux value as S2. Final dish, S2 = 6.79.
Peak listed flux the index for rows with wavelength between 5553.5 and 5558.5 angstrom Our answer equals 6.6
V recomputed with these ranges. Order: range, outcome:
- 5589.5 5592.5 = 6.02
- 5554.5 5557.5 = 5.97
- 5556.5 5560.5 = 6.17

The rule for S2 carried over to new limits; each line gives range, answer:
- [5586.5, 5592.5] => 6.87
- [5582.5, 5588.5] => 6.36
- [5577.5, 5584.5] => 10.3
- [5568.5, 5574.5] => 7.38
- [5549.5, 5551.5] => 5.86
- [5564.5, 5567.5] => 6.09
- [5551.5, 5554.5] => 6.66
